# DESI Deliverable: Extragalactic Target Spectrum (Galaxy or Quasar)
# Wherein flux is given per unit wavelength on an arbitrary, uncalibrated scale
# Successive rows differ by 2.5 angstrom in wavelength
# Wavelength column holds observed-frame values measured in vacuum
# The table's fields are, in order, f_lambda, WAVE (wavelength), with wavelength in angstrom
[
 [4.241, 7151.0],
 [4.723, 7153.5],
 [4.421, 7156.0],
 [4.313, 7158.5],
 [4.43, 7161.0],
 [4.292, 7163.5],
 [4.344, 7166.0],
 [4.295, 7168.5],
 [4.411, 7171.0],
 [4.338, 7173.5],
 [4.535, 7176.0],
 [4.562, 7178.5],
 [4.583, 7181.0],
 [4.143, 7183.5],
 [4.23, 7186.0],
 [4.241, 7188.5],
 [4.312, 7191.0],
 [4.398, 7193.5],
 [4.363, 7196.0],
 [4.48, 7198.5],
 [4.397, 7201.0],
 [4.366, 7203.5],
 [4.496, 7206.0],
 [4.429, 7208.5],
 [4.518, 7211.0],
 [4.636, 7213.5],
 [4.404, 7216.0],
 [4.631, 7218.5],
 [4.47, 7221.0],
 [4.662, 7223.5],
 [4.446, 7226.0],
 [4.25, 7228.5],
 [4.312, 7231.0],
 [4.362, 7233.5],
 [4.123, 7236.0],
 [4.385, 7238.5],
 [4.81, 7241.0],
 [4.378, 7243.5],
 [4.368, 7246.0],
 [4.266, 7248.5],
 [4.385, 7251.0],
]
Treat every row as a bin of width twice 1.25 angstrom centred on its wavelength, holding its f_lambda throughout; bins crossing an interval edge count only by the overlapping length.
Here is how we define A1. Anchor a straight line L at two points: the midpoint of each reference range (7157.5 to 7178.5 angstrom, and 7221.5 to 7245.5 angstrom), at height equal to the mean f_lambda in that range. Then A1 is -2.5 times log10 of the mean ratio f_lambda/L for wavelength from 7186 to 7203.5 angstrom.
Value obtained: 0.01 mag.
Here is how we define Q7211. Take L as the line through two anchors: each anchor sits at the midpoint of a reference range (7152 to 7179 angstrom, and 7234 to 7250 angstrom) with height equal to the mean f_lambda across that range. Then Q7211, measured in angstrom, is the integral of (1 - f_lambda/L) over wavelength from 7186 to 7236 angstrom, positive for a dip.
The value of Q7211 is -0.2 angstrom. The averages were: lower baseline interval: 4.42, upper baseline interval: 4.39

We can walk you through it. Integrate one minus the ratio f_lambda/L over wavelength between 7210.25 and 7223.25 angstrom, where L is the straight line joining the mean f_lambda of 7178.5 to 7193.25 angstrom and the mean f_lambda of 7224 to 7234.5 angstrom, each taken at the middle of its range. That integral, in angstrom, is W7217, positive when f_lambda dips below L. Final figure -0.6 angstrom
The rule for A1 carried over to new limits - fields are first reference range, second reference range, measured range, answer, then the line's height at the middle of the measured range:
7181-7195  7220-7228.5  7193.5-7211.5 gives -0.01 mag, 4.37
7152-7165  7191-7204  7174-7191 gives 0.01 mag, 4.41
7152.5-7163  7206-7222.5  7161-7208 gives 0.03 mag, 4.48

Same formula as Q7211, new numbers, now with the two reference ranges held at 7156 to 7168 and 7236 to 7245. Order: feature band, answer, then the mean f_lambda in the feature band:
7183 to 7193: 0.31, 4.25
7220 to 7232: 0.04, 4.43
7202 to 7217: -0.19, 4.47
